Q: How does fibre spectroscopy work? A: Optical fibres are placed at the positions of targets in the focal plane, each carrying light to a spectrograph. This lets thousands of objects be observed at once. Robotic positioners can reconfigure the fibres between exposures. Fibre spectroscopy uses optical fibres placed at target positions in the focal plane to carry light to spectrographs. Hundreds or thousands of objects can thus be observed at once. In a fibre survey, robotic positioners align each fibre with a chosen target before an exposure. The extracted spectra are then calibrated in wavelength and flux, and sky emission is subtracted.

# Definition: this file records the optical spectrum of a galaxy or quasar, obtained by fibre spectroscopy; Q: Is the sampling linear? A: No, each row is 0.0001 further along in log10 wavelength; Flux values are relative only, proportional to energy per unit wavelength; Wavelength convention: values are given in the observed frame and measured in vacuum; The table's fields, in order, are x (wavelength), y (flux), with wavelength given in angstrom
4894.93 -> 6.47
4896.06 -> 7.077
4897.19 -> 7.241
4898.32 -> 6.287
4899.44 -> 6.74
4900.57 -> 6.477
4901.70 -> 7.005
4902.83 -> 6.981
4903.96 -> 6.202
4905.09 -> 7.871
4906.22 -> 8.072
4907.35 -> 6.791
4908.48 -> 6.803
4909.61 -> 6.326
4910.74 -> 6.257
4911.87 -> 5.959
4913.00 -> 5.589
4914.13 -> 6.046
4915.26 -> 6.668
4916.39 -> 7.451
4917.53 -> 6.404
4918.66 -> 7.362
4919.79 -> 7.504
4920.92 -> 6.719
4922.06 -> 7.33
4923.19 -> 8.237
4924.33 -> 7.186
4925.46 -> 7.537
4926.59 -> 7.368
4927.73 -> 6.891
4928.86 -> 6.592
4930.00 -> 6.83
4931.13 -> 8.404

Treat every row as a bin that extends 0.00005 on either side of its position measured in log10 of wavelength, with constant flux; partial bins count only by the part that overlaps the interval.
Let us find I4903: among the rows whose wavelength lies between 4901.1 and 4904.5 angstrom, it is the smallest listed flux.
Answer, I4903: 6.202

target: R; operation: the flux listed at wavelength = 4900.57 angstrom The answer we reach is 6.477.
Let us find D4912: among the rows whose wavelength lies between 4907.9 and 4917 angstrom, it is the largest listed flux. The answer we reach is 7.451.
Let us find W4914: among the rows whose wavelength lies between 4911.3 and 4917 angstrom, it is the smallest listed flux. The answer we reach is 5.589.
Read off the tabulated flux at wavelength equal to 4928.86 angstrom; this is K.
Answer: 6.592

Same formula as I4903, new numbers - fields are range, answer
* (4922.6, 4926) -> 7.186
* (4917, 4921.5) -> 6.404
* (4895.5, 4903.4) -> 6.287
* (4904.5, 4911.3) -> 6.257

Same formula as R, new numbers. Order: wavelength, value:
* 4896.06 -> 7.077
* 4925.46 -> 7.537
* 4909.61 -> 6.326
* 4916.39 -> 7.451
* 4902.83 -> 6.981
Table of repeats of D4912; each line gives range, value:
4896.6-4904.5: 7.241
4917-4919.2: 7.362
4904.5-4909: 8.072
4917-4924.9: 8.237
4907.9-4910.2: 6.803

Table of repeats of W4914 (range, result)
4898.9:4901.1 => 6.477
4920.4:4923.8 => 6.719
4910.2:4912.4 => 5.959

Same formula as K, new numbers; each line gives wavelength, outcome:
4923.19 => 8.237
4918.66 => 7.362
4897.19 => 7.241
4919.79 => 7.504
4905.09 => 7.871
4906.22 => 8.072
